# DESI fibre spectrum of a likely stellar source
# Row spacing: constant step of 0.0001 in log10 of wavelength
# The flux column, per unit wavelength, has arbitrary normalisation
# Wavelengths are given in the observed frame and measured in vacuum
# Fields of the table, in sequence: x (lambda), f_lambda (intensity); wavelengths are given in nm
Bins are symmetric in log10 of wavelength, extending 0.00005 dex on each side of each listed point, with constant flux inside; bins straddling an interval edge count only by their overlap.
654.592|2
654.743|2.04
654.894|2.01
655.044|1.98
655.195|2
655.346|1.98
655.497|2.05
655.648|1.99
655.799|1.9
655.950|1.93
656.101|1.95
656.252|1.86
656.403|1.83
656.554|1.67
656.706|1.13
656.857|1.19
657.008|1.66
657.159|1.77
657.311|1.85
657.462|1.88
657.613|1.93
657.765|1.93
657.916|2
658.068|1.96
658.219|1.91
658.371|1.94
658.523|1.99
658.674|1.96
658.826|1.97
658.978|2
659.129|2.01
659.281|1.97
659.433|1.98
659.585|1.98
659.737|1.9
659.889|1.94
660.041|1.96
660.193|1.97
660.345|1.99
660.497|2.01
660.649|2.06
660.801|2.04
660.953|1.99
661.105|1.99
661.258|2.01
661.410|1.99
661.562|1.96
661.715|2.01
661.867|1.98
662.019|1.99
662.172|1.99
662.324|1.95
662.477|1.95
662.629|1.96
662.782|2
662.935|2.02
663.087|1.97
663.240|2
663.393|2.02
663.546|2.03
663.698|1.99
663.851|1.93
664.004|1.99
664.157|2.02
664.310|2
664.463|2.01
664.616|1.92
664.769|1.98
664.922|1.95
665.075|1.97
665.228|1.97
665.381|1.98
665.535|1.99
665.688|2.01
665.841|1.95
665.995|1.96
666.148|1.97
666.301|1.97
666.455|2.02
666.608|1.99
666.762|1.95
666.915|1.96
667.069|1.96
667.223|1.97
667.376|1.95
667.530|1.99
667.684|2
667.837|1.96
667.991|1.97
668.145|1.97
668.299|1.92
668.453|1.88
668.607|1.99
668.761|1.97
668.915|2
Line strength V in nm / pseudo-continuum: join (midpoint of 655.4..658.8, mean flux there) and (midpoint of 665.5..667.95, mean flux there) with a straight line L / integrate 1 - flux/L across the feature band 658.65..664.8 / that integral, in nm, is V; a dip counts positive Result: -0.27 nm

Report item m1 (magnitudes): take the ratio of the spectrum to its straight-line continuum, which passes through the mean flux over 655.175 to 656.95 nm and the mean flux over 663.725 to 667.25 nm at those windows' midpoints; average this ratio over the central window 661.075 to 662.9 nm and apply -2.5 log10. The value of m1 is -0.044 mag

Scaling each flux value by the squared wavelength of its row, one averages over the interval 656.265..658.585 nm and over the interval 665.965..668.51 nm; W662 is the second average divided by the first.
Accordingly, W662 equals 1.1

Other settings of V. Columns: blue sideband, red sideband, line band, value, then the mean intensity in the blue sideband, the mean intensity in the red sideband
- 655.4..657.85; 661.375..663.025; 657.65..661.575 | -0.18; 1.79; 1.98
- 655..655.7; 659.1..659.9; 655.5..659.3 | 0.25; 2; 1.96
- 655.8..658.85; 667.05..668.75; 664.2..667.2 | -0.07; 1.82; 1.96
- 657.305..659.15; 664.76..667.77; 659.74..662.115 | -0.04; 1.95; 1.97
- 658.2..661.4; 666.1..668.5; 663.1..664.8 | -0.02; 1.98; 1.97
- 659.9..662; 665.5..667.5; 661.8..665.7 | 0.00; 2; 1.97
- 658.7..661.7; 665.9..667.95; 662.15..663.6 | -0.01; 1.98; 1.97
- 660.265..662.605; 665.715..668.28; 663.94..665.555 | 0.00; 1.99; 1.97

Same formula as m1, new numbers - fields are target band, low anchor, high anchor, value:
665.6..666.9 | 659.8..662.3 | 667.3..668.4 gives -0.004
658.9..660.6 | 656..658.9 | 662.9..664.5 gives -0.054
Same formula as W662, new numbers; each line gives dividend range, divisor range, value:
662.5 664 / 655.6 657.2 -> 1.19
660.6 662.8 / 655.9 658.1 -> 1.14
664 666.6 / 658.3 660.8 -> 1.02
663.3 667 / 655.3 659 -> 1.10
